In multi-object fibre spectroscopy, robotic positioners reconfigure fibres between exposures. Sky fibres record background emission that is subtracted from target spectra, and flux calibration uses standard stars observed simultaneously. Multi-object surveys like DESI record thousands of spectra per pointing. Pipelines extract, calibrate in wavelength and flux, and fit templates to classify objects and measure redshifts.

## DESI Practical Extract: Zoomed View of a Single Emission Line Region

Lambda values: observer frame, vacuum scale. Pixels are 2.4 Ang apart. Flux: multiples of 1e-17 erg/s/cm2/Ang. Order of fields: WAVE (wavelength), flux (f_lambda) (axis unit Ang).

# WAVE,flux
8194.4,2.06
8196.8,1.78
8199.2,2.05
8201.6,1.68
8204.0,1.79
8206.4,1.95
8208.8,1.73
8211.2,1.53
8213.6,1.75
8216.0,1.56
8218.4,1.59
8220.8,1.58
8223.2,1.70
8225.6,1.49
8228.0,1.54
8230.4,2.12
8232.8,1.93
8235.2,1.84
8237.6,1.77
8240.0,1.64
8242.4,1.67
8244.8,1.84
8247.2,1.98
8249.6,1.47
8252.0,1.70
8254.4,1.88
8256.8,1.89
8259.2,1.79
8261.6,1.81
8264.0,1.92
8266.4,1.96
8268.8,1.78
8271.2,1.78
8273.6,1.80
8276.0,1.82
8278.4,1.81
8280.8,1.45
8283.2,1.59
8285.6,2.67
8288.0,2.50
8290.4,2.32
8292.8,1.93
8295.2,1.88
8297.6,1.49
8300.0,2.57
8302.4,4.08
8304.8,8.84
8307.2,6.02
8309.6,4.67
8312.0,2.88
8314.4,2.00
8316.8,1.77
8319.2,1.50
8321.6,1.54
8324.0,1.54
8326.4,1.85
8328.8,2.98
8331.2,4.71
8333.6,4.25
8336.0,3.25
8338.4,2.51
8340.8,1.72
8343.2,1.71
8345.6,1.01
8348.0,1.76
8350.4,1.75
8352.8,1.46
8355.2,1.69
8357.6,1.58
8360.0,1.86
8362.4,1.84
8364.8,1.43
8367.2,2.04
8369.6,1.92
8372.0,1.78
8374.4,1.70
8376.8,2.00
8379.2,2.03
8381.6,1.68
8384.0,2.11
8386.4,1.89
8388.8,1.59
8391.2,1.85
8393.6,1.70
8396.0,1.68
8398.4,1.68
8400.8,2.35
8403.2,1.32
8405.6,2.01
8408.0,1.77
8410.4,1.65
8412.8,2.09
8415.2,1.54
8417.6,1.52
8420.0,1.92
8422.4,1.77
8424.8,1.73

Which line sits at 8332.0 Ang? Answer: [N II]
